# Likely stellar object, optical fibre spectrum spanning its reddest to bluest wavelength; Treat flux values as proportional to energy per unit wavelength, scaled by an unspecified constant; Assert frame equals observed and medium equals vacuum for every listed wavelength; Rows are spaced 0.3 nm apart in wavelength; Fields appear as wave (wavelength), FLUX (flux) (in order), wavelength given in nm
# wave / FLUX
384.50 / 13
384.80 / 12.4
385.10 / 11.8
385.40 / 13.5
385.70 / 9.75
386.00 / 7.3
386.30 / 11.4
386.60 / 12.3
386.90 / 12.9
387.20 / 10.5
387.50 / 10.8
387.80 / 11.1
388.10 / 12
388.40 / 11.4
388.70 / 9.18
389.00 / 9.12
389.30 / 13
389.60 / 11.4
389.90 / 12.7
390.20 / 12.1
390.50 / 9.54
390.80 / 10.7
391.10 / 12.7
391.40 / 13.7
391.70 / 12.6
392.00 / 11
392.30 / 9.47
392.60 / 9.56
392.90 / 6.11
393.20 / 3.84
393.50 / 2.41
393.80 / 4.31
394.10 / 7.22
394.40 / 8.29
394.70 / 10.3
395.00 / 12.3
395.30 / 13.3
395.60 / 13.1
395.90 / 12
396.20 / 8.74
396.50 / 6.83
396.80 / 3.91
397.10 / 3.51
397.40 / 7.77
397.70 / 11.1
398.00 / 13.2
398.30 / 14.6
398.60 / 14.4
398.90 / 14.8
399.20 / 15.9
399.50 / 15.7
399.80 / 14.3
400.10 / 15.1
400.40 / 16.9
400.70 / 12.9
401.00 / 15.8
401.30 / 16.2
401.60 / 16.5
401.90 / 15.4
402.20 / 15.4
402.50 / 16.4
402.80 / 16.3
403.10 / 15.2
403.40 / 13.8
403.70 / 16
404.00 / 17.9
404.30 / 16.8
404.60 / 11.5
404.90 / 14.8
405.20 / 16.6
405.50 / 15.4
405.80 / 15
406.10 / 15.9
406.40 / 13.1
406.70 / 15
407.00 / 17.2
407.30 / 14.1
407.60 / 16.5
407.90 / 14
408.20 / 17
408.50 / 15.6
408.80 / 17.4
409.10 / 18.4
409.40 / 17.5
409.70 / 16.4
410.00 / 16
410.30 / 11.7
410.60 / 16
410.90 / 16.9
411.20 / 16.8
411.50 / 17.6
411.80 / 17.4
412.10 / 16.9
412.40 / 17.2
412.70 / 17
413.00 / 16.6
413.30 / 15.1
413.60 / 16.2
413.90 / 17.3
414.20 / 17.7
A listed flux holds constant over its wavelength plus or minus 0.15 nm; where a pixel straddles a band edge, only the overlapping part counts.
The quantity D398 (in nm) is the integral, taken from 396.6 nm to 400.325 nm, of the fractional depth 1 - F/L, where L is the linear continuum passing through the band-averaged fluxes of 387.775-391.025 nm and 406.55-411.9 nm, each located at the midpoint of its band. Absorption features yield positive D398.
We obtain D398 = 0.41 nm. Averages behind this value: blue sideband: 11.1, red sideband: 16.2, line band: 12.1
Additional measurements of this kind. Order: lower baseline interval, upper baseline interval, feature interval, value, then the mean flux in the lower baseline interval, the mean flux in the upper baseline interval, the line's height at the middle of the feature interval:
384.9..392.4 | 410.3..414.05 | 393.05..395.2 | 0.937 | 11.3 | 16.5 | 12.5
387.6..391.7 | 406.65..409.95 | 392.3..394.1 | 0.960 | 11.5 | 16.3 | 12.4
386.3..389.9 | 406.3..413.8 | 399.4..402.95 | -0.341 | 11.3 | 16.2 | 14.2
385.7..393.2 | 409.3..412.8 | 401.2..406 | -0.368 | 10.8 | 16.4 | 14.5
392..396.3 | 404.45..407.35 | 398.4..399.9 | -0.488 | 8.72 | 14.9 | 11.3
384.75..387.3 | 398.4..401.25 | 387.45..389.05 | 0.164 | 11.3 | 15.1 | 11.9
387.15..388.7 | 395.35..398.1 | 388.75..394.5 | 0.432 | 11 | 8.99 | 10.2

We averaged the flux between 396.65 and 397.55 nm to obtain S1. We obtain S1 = 5.06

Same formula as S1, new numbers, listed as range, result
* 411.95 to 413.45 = 16.6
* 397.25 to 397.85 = 9.43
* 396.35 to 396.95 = 5.37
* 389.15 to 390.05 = 12.4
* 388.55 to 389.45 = 10.4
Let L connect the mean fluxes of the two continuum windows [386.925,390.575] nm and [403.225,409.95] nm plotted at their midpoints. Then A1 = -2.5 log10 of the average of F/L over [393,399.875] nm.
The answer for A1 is 0.31 mag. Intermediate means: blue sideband 11.2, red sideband 15.7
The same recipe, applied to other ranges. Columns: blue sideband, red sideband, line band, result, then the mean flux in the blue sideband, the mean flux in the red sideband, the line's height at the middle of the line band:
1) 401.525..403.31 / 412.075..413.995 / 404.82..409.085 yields 0.032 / 15.8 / 16.6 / 16.1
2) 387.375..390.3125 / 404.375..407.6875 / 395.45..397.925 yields 0.456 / 11.3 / 15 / 13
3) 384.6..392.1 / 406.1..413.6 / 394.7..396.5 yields 0.148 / 11.4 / 16.1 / 13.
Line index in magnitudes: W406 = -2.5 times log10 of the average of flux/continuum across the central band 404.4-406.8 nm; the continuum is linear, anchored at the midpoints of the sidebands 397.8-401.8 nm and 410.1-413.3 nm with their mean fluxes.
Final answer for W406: 0.07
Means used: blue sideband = 15.1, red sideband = 16.3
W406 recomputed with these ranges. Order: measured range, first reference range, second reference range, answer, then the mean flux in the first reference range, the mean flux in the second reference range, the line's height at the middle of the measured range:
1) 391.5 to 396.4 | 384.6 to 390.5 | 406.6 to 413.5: 0.37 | 11.3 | 16.3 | 12.7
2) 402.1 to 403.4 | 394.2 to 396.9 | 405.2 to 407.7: -0.16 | 9.92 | 15.3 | 13.5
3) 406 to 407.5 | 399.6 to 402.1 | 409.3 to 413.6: 0.06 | 15.4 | 16.3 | 15.9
